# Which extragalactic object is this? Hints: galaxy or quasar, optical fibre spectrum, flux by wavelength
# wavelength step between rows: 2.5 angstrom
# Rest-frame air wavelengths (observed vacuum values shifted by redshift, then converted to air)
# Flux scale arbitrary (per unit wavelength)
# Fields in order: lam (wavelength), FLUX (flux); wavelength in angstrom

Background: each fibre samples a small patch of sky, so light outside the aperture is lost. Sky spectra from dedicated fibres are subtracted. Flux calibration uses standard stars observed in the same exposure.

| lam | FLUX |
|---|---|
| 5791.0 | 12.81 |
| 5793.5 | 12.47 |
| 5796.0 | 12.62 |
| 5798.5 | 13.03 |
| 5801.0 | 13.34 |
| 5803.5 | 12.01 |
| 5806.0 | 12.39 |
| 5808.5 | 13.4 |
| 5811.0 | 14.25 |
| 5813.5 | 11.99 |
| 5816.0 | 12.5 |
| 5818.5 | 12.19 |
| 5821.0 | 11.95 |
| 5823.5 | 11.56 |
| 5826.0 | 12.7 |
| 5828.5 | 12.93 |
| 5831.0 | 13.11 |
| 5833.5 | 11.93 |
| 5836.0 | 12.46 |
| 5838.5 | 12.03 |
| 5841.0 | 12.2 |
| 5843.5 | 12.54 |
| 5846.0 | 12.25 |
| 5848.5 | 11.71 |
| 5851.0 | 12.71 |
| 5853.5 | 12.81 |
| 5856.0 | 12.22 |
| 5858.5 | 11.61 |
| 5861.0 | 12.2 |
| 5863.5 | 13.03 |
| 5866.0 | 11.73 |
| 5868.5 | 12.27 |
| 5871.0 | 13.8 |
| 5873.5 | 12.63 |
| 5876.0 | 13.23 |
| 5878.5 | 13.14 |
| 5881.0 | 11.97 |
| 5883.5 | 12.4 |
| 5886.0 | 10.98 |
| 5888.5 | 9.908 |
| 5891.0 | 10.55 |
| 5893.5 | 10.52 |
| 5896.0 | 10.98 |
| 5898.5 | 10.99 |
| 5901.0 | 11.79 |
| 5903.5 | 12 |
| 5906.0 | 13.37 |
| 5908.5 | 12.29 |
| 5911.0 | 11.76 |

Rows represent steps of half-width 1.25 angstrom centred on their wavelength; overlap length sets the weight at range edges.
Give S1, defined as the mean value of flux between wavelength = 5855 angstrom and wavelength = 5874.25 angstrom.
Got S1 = 12.4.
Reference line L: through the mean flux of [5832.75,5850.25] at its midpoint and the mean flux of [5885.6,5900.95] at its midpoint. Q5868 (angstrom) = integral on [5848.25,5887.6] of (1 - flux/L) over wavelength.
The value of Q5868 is -3.3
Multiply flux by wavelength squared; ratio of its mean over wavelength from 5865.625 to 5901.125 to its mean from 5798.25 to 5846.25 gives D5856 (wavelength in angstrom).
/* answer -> 0.96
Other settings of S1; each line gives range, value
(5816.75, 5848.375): 12.3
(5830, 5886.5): 12.4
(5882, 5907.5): 11.4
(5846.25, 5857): 12.4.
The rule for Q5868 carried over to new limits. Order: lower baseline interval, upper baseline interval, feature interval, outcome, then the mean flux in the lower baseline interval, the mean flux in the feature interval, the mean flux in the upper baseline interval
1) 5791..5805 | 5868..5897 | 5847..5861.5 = -0.08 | 12.7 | 12.2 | 11.9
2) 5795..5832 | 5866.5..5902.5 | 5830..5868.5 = -0.22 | 12.7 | 12.3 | 11.8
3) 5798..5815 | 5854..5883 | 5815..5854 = 1.22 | 12.9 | 12.3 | 12.5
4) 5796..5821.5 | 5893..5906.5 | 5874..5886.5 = -0.66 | 12.7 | 12.4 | 11.6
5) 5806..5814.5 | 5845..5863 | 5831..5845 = 0.29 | 13.1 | 12.3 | 12.2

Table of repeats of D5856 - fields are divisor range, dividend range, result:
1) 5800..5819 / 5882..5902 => 0.89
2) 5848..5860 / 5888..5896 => 0.87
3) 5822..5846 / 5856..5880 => 1.03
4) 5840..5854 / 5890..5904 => 0.91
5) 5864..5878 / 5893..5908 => 0.93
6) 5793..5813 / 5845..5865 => 0.97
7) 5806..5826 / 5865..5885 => 1.03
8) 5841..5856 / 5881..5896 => 0.90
